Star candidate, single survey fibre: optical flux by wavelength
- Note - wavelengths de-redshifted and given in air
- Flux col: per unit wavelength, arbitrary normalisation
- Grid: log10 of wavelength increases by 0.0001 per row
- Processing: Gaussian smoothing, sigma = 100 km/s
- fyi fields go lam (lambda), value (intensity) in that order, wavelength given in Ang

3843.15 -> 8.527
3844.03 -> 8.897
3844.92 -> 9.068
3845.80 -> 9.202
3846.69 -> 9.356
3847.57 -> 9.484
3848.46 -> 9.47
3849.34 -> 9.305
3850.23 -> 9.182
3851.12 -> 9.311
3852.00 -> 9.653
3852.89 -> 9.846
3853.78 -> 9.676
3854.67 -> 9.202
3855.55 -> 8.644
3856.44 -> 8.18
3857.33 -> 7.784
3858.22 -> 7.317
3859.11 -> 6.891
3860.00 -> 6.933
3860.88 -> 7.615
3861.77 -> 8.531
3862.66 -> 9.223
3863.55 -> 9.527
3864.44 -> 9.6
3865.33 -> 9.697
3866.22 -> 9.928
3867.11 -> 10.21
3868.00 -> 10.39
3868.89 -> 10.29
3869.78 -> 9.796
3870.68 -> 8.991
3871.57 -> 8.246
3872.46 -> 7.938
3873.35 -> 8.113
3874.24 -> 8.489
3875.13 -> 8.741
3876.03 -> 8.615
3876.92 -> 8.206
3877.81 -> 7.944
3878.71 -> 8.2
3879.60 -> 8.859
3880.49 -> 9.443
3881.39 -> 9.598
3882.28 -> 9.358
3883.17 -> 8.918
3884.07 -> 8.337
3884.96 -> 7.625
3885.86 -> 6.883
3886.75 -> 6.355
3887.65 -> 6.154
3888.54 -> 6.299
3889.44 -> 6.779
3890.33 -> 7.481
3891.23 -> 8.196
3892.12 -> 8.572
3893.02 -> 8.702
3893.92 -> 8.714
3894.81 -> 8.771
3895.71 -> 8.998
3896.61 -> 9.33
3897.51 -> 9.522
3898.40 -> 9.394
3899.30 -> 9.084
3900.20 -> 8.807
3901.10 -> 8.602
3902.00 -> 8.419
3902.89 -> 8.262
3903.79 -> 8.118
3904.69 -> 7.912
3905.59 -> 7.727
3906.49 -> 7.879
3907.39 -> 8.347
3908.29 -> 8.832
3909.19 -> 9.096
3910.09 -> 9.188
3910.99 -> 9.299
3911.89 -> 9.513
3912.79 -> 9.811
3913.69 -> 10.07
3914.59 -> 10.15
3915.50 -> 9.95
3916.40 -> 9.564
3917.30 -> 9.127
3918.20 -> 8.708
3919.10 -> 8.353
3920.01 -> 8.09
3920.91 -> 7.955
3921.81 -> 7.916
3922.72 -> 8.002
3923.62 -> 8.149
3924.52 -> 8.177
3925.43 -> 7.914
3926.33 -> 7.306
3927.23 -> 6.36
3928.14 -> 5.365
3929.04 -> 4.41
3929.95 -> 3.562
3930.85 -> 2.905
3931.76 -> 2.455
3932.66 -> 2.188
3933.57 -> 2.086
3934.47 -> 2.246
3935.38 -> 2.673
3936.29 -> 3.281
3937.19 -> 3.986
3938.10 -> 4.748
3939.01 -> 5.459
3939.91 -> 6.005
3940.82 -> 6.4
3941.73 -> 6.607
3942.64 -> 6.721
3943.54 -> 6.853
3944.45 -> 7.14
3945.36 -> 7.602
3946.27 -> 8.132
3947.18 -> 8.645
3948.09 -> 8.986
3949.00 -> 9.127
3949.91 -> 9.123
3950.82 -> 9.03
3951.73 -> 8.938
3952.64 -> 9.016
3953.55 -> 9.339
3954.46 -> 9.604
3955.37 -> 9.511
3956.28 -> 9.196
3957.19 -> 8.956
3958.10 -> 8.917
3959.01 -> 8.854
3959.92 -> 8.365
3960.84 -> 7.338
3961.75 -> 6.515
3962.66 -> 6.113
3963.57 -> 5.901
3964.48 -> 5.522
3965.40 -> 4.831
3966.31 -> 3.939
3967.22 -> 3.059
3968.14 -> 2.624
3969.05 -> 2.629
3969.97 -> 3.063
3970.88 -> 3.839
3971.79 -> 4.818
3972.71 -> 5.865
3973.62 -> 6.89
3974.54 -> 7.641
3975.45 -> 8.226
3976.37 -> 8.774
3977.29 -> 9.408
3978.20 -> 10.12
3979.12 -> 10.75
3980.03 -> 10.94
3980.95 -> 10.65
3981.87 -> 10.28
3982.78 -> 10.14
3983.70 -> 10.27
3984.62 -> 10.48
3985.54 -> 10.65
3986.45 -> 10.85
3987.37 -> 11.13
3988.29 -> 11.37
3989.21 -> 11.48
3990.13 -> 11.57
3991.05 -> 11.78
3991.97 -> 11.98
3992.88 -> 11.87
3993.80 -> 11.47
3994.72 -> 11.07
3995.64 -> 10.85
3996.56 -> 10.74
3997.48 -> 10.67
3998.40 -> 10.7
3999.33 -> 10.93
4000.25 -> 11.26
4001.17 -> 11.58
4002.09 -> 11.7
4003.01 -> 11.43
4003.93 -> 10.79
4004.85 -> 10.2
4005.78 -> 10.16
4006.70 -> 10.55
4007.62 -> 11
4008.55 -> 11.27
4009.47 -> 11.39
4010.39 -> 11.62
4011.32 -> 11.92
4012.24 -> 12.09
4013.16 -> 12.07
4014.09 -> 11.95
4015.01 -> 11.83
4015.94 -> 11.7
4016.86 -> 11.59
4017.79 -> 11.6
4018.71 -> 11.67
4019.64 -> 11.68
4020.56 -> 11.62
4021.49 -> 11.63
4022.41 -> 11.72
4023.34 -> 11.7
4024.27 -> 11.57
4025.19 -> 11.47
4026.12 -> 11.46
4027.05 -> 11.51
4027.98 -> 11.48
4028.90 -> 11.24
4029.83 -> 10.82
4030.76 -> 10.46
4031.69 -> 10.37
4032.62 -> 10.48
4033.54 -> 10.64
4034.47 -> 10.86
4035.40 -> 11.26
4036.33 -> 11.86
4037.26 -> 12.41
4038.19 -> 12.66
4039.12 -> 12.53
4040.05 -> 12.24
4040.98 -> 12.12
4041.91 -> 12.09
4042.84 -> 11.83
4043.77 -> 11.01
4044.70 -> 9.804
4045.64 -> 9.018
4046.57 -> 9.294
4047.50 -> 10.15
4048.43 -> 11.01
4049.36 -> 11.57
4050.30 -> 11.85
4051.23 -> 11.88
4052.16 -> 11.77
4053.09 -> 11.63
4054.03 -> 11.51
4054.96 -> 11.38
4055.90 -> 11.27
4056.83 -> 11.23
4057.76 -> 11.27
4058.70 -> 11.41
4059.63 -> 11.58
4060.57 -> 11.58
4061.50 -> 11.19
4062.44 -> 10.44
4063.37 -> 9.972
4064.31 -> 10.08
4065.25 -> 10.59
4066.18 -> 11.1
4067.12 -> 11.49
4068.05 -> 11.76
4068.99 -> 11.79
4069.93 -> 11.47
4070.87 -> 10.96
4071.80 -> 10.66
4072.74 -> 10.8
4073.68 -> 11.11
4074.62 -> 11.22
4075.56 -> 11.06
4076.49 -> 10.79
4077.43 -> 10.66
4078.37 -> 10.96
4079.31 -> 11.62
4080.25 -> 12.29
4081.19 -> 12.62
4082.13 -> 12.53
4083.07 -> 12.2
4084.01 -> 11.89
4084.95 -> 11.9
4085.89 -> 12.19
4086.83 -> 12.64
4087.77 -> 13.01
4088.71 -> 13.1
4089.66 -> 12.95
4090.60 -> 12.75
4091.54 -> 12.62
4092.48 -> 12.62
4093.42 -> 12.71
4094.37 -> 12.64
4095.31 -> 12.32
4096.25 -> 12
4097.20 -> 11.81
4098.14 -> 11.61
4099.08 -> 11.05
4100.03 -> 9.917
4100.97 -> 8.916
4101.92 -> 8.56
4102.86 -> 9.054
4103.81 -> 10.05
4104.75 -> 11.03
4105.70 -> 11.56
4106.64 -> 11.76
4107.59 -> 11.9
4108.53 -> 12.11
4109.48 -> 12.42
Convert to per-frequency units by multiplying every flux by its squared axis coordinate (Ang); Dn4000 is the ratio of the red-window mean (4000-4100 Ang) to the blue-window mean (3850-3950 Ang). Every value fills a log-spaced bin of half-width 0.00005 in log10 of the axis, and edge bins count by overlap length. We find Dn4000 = 1.57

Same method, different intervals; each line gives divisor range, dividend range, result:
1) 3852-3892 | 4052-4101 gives 1.51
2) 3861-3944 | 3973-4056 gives 1.51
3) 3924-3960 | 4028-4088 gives 1.80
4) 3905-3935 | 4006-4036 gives 1.65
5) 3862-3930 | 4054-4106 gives 1.48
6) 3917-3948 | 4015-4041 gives 1.99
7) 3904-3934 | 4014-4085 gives 1.62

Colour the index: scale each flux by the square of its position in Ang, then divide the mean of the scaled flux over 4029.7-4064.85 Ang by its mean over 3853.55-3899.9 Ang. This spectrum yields 1.43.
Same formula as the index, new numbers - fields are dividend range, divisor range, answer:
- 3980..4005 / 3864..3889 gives 1.36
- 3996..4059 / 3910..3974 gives 1.74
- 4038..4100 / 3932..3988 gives 1.68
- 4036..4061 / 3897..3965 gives 1.62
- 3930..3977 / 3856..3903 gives 0.77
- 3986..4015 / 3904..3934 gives 1.58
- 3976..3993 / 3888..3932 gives 1.39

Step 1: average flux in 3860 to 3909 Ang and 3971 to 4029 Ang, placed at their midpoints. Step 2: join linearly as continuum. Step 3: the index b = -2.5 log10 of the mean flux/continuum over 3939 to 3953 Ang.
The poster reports 0.24 mag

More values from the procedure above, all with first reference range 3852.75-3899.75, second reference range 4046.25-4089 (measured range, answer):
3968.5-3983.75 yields 0.28 mag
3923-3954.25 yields 0.46 mag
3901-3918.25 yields 0.01 mag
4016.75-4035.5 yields -0.05 mag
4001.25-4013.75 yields -0.07 mag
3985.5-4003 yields -0.10 mag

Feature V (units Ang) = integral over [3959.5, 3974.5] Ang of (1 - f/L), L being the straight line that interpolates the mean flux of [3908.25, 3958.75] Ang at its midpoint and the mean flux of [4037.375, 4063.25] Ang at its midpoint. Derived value 5.9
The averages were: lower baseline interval 7.33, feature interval 5.14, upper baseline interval 11.3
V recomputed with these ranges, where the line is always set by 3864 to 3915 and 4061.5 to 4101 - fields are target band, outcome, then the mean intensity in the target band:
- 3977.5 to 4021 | -3.4 Ang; 11.2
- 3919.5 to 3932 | 3.8 Ang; 6.4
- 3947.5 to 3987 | 7.9 Ang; 7.9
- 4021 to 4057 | -1.1 Ang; 11.3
